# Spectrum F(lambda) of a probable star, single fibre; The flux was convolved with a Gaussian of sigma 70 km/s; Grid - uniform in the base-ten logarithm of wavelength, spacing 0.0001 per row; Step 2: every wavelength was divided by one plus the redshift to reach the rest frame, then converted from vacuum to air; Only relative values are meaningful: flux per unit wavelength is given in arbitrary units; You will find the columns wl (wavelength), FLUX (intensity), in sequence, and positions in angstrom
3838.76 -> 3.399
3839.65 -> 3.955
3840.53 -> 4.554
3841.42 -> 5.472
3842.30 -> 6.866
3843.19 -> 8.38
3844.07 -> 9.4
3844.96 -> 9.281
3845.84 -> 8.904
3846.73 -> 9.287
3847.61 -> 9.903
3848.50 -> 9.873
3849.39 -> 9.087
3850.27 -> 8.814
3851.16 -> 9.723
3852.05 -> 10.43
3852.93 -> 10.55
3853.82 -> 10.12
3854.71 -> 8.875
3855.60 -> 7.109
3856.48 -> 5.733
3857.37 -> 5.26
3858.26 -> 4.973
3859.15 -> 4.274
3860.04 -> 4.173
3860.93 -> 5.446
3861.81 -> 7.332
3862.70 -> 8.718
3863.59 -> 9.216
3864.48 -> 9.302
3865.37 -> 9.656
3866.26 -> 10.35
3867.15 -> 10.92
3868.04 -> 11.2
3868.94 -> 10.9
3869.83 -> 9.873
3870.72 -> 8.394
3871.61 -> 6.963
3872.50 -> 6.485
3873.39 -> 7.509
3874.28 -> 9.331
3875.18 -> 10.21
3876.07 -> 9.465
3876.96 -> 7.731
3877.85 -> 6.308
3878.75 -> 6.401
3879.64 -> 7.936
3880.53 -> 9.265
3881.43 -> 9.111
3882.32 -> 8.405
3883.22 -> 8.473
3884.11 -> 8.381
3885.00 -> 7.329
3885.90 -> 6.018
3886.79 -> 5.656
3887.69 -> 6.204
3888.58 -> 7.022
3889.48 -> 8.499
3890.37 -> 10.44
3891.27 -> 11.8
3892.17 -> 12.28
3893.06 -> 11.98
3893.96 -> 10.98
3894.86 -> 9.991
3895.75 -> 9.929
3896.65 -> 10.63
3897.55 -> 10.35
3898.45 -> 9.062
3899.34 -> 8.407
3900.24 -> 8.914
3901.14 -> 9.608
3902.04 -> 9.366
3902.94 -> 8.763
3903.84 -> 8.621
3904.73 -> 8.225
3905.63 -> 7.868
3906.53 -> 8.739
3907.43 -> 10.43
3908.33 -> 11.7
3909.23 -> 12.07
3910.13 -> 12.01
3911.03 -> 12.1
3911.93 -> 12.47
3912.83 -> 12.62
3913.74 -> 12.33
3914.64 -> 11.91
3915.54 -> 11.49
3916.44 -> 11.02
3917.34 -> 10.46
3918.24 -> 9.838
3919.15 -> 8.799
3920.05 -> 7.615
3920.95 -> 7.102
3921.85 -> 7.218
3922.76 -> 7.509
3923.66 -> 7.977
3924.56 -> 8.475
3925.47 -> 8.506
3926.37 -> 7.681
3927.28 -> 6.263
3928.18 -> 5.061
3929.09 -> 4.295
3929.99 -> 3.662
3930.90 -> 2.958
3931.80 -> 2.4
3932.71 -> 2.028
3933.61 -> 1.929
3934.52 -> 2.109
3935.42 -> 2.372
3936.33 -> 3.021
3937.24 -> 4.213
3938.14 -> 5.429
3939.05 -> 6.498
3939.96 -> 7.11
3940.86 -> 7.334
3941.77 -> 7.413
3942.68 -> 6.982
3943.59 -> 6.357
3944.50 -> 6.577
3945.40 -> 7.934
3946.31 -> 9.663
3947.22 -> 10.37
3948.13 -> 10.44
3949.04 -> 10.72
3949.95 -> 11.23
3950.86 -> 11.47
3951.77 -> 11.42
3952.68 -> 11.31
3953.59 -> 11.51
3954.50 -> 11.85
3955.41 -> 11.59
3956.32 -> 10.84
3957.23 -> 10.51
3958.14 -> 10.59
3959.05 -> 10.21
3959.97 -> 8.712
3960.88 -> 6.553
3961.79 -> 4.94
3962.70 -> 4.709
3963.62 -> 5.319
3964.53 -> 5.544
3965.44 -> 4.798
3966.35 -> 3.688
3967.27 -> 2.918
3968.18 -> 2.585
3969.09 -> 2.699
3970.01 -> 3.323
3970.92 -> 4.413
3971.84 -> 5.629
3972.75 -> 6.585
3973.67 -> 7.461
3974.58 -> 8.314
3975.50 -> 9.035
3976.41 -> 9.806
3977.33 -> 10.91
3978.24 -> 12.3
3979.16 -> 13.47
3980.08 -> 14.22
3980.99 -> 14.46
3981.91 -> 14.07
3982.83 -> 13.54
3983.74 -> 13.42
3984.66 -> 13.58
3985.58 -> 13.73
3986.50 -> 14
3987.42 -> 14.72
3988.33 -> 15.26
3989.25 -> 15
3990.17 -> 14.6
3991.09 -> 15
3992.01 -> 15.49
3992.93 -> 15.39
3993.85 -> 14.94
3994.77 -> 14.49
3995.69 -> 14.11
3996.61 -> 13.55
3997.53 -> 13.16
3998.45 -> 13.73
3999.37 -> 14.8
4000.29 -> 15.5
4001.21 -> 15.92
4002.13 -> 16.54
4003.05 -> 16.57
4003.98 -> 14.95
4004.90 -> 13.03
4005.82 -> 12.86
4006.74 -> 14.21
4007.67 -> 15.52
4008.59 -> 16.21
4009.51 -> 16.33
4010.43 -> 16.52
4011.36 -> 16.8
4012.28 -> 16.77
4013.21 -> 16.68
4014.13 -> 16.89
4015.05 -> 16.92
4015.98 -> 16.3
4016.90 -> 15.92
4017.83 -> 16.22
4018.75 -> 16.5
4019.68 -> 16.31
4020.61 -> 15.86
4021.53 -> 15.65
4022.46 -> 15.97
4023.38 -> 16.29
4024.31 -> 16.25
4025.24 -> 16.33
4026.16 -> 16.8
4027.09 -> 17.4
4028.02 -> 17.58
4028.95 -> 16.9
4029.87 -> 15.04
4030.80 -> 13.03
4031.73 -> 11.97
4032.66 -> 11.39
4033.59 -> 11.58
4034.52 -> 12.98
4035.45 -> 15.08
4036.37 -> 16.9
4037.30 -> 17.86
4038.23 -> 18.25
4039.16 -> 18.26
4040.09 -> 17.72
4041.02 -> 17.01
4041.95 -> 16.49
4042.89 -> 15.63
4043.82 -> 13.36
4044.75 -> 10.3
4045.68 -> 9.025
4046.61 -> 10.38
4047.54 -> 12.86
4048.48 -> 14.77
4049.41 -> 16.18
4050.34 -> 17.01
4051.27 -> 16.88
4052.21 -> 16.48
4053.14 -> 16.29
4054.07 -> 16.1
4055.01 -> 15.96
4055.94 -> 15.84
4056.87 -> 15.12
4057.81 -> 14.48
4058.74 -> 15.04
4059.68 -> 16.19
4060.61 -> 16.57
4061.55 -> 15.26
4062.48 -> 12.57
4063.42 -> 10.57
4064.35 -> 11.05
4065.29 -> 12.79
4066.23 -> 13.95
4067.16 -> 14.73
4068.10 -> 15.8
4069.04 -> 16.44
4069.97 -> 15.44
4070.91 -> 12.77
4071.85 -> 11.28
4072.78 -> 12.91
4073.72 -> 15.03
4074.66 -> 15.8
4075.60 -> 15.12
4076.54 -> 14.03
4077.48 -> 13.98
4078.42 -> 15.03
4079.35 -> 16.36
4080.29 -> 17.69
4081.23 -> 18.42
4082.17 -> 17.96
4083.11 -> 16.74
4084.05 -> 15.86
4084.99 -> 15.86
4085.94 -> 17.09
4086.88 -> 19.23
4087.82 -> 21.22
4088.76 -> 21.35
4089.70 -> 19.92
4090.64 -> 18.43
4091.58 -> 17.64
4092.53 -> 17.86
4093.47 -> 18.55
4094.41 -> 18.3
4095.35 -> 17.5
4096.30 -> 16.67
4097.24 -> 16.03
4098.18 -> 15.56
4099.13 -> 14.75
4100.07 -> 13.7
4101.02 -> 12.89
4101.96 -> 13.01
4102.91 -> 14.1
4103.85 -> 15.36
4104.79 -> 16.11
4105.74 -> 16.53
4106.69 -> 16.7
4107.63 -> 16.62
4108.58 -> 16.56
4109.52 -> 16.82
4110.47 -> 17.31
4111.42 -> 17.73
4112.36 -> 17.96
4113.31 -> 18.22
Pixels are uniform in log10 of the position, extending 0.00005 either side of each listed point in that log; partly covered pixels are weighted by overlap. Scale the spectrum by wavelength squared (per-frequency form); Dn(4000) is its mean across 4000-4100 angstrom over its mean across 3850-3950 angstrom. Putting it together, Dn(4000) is 2.0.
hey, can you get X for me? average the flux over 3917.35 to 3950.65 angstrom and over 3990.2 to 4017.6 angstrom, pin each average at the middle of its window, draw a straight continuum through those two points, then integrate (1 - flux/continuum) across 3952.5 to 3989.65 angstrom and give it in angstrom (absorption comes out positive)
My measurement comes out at 6.2 angstrom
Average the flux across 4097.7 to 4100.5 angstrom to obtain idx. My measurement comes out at 14.7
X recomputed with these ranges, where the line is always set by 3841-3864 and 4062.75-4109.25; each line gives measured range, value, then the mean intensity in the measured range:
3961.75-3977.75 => 8.4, 5.71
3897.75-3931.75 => 3.8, 8.88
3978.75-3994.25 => -2.4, 14.4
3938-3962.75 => 4.9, 9.05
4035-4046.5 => -0.8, 15.3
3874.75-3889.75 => 2.0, 7.78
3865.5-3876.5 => -0.9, 9.31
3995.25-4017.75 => -3.8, 15.4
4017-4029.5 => -2.5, 16.4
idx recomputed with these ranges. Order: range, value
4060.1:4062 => 15.9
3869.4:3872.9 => 7.95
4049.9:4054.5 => 16.6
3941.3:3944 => 6.91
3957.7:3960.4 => 9.82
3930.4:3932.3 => 2.68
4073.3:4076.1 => 15.3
